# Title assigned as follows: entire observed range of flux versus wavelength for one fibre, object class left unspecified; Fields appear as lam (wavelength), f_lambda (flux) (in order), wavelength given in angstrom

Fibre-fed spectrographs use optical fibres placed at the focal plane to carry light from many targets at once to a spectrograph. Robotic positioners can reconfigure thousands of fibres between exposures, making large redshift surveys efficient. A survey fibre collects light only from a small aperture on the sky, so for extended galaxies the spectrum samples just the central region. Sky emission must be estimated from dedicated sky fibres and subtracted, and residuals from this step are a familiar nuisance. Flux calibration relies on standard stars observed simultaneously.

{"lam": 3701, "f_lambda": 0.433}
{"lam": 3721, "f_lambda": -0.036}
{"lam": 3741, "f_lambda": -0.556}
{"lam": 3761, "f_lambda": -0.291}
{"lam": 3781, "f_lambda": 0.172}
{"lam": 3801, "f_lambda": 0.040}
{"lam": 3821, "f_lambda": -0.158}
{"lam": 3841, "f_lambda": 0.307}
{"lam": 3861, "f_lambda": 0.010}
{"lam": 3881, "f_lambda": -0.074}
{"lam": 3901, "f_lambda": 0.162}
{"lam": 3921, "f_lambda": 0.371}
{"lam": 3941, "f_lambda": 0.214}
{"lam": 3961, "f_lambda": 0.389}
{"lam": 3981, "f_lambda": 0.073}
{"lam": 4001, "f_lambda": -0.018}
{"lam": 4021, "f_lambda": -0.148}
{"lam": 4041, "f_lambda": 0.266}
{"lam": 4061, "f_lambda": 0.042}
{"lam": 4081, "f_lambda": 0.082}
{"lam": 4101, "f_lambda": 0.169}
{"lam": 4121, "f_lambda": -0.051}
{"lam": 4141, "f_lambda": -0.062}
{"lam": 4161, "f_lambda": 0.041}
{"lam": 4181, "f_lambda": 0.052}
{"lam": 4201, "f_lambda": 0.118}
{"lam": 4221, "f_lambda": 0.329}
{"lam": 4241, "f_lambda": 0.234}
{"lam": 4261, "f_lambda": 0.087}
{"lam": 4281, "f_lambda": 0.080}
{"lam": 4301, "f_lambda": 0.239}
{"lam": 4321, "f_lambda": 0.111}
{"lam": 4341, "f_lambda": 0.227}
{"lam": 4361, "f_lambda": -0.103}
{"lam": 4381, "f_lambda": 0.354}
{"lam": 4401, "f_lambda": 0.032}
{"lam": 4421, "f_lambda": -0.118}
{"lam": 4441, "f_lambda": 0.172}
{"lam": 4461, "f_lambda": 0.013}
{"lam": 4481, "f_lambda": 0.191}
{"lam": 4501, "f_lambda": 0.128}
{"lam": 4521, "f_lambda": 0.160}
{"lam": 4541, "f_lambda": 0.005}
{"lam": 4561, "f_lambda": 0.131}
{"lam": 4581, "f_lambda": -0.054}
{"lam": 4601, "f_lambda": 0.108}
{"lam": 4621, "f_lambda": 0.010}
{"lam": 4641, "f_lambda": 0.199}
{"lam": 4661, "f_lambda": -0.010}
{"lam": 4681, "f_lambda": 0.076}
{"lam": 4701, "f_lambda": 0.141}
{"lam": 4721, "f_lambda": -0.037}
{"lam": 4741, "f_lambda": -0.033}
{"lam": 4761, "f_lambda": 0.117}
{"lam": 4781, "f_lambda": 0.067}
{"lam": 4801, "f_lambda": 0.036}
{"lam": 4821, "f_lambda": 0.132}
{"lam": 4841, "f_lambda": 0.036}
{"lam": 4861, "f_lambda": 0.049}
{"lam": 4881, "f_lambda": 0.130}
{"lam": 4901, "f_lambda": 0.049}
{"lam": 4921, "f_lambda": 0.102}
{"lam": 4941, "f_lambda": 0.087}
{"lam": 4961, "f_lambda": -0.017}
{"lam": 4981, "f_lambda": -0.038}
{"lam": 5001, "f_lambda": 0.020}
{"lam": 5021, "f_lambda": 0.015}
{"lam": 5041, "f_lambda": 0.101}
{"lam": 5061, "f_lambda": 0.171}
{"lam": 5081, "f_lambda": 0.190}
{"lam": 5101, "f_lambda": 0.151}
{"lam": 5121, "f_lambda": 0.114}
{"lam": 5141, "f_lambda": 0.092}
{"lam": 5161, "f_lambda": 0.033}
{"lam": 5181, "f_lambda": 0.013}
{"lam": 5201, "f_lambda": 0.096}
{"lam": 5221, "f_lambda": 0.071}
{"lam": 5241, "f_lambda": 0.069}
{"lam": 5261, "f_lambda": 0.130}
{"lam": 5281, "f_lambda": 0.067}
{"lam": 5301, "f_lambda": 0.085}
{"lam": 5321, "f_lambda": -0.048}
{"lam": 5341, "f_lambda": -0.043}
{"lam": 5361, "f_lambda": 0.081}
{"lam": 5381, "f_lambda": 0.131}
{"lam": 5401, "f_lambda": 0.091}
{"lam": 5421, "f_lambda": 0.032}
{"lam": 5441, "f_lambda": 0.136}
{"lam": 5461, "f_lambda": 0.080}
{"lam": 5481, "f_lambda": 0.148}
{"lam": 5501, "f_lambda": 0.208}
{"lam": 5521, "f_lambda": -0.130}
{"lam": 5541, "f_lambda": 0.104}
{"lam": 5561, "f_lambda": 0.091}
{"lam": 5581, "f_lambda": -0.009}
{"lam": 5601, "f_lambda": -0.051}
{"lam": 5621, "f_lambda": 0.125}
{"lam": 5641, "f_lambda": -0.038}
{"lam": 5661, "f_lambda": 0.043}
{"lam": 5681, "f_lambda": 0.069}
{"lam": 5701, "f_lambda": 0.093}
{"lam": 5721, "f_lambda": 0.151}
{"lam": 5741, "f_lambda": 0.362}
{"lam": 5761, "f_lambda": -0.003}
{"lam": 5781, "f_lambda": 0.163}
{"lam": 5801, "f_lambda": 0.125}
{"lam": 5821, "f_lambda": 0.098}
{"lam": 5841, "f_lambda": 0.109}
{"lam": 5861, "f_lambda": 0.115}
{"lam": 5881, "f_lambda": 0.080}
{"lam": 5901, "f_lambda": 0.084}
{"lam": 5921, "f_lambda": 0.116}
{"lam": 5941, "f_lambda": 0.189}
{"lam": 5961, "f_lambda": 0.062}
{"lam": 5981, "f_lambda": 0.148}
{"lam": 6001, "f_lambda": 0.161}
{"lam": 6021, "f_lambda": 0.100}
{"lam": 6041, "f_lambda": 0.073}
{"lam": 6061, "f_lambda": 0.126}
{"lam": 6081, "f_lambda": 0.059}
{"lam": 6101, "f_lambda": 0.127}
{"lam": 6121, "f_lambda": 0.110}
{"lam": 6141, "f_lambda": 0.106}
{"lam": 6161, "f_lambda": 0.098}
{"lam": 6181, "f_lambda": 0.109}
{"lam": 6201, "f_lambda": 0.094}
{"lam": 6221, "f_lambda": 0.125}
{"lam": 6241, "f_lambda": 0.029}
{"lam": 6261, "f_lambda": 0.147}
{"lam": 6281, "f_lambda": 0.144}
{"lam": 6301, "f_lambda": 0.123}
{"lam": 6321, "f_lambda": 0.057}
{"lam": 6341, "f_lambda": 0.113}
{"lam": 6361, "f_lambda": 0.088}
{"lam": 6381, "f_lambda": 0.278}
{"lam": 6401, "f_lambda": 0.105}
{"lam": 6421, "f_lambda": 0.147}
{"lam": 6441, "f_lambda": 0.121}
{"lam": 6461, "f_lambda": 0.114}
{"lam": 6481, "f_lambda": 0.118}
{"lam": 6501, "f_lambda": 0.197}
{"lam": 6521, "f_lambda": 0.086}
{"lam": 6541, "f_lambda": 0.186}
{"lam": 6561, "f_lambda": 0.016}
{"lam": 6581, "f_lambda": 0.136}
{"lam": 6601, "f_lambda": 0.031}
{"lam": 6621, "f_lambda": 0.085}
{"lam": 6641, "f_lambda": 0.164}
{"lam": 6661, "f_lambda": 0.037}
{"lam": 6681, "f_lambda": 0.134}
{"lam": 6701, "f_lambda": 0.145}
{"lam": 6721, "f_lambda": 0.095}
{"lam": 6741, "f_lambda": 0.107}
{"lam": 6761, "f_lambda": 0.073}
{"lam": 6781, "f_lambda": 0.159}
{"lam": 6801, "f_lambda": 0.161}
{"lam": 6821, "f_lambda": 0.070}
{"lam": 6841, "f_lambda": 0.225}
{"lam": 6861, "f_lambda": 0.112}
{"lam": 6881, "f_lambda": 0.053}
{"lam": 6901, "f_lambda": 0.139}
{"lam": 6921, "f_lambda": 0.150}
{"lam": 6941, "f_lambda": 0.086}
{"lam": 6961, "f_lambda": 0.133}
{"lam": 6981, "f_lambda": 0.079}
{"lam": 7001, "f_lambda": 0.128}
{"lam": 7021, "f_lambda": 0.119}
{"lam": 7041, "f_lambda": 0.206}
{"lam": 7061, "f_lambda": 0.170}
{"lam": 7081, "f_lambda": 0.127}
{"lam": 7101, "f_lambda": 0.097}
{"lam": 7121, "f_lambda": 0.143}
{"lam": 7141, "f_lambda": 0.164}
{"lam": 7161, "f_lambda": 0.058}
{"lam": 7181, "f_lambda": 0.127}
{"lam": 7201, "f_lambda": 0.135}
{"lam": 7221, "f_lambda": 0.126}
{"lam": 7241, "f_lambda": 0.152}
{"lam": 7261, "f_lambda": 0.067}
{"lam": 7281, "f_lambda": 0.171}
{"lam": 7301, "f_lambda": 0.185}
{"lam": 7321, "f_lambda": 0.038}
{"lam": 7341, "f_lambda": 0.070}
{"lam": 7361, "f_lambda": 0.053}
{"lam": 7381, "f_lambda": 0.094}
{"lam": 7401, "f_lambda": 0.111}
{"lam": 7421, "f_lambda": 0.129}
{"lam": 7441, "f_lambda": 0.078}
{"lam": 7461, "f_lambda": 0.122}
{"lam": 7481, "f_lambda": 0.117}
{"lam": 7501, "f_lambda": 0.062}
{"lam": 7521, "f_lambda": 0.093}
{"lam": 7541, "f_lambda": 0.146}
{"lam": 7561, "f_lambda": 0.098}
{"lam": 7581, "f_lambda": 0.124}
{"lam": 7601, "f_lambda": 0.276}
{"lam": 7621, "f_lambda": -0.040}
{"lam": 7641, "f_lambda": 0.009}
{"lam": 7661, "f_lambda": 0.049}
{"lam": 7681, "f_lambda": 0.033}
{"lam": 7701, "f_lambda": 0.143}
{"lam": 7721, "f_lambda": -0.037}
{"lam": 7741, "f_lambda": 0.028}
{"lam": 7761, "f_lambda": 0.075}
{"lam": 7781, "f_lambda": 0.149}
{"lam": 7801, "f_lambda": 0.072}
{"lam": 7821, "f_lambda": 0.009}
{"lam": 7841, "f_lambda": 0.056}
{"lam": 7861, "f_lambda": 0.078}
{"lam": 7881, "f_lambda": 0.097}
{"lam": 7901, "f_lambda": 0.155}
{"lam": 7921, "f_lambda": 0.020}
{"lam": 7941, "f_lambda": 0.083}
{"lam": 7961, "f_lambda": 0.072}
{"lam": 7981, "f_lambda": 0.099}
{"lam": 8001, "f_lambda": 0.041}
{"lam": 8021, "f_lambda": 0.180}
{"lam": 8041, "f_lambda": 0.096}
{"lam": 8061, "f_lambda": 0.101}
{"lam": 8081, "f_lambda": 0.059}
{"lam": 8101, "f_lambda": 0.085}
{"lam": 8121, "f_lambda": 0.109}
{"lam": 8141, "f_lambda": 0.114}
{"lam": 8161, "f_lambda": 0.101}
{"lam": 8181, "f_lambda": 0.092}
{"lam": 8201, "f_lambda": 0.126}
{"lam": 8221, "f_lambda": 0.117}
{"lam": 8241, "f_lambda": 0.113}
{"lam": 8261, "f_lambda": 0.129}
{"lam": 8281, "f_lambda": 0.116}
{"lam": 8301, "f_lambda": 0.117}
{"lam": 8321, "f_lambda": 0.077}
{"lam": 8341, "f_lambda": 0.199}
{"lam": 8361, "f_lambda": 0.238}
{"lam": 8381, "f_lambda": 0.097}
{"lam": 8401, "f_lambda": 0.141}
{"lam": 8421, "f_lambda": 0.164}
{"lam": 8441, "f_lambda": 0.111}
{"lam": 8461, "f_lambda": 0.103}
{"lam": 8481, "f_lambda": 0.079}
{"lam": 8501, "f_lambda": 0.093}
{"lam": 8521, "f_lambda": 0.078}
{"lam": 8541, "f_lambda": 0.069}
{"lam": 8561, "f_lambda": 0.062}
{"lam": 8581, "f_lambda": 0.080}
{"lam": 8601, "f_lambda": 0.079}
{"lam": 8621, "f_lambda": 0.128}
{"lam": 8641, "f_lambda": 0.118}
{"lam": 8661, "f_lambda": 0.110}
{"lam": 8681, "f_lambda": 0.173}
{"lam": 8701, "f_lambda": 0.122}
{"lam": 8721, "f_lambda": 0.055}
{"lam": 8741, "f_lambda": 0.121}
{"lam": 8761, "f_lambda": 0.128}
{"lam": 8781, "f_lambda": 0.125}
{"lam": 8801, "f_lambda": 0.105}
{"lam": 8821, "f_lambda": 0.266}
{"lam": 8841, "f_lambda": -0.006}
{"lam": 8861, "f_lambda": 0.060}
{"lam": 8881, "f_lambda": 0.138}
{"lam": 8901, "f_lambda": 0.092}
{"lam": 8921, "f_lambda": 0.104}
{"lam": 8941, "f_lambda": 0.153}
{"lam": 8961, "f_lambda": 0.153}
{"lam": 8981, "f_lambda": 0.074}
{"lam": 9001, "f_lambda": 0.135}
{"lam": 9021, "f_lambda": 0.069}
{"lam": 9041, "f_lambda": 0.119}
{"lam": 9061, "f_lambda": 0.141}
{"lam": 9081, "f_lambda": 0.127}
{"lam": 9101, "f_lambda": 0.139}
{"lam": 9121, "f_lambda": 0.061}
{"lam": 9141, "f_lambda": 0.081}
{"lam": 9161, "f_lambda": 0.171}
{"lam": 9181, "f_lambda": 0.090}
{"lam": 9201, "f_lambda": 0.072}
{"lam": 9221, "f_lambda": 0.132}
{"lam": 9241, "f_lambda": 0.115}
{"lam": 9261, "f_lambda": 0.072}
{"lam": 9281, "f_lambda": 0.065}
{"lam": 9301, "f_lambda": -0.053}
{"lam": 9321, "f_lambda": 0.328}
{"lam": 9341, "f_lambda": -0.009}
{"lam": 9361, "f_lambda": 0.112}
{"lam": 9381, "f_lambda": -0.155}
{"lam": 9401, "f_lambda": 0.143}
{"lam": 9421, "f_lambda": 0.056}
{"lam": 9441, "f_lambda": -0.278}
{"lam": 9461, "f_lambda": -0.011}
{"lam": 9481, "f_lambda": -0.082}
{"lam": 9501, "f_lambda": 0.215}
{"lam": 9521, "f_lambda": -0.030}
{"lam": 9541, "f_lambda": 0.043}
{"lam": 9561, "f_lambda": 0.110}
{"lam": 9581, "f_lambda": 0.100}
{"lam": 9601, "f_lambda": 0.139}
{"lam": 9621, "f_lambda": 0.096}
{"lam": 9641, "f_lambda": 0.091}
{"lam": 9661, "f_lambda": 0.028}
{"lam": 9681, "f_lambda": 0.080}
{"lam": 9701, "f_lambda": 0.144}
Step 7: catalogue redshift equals 0.54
